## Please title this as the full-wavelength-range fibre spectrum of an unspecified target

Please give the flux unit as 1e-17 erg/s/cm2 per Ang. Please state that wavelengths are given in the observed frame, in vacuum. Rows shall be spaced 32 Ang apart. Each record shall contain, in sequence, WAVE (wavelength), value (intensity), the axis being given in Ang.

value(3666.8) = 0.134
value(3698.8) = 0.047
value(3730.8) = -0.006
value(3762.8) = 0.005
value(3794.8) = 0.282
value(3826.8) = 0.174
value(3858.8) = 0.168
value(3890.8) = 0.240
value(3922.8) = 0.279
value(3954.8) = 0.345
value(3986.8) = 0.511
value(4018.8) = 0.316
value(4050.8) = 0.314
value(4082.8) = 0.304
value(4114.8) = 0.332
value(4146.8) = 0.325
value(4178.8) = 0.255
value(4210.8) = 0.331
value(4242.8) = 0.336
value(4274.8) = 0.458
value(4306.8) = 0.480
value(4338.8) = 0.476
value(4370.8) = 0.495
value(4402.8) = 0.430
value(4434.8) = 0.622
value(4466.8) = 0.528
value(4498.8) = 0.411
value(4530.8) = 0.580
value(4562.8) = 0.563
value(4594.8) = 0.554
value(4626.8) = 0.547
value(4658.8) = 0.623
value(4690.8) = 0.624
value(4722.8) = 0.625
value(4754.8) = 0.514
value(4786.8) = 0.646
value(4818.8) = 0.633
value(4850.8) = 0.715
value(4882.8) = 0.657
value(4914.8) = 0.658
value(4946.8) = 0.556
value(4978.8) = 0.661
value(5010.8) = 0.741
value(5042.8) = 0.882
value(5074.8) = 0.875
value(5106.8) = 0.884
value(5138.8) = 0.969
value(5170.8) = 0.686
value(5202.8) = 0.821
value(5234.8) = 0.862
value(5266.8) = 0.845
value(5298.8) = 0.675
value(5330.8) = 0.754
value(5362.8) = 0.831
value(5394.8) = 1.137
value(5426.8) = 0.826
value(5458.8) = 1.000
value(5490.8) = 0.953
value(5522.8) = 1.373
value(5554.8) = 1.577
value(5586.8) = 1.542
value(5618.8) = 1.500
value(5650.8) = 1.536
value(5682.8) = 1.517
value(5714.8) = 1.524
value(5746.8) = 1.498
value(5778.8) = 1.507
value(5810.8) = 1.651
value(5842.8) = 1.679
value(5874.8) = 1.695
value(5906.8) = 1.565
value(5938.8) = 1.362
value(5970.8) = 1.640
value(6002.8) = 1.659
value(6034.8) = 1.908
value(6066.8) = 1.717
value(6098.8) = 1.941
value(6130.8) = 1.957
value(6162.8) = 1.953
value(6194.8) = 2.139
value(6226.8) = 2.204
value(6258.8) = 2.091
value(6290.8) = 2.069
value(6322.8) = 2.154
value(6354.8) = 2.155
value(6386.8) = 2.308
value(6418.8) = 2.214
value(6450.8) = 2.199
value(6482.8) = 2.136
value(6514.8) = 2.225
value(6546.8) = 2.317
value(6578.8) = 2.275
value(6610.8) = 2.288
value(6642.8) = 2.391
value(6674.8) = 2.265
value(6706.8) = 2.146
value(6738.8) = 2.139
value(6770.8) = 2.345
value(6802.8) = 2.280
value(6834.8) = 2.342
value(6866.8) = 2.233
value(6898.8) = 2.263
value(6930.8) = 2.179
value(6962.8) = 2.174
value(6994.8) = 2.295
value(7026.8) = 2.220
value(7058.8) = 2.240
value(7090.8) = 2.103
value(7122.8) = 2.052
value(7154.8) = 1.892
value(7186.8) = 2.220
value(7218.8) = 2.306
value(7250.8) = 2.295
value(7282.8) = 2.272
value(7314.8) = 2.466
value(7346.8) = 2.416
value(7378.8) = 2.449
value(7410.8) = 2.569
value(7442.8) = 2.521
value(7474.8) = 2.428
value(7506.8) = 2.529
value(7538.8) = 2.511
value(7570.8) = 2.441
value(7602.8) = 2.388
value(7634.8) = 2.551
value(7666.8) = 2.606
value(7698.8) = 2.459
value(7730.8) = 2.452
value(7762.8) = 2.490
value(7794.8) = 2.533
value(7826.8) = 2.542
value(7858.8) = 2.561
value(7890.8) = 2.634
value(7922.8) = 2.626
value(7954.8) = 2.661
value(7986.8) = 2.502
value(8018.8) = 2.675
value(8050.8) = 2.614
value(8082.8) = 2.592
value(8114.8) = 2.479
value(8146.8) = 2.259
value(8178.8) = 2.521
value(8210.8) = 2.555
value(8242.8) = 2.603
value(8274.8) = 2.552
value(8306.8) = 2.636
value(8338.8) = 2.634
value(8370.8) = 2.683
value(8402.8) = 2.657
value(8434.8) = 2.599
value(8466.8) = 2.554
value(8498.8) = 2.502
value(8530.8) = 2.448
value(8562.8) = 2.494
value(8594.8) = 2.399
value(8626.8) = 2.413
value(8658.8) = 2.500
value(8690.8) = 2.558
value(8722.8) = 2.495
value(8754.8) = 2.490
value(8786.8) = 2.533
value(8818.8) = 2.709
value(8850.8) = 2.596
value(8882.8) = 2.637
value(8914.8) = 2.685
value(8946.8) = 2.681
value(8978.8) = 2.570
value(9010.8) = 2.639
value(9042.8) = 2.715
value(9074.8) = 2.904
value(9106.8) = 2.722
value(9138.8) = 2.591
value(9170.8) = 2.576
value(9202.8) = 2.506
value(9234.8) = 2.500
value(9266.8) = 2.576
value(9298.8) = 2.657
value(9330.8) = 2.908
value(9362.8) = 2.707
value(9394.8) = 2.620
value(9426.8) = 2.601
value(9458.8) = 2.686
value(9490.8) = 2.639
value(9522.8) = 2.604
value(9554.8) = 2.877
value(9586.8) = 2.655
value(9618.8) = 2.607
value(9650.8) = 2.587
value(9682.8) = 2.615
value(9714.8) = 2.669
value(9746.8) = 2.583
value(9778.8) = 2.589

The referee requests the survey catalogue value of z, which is 0.38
